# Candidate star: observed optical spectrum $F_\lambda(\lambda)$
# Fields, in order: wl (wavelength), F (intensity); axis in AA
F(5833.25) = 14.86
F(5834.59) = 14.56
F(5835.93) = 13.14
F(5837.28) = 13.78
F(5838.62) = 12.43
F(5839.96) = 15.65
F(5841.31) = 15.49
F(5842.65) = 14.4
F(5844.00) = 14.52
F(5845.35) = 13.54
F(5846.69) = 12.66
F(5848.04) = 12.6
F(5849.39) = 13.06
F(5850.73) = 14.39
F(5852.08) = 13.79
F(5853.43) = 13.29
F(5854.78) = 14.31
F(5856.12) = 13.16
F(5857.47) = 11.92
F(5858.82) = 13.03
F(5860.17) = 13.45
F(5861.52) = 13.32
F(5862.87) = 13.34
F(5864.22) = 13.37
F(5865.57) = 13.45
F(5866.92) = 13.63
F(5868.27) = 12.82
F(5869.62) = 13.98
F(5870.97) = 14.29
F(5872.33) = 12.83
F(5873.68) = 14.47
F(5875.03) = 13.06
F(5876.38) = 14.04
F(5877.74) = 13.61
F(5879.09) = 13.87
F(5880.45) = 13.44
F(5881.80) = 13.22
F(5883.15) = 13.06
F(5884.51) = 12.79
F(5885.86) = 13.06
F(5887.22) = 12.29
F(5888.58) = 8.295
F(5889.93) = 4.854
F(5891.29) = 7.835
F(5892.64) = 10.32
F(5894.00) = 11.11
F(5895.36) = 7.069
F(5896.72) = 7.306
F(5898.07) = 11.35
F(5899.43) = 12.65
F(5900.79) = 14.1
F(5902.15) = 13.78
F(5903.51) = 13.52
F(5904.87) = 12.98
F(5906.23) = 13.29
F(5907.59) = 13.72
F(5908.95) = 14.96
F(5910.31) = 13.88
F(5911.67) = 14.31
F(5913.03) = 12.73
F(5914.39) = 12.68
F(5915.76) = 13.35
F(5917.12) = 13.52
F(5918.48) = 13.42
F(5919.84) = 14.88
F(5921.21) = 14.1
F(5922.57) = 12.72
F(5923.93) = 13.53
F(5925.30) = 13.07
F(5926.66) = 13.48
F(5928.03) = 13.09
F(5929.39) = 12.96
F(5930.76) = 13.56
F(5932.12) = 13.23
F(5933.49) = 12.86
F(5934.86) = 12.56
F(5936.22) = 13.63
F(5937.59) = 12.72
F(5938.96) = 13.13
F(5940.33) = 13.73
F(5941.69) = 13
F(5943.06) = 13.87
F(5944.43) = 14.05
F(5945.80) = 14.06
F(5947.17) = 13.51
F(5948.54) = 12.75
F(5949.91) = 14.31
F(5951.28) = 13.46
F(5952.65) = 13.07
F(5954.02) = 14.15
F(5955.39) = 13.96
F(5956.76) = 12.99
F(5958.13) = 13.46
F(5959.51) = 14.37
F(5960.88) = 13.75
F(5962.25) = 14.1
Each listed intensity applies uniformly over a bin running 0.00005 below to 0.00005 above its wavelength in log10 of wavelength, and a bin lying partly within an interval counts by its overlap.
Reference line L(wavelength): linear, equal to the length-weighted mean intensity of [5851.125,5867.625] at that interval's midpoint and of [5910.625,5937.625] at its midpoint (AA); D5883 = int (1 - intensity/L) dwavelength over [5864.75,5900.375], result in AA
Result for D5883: 3.9 AA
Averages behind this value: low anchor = 13.4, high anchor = 13.3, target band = 11.9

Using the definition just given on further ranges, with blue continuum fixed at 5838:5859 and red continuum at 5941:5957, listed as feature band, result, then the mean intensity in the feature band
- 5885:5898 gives 4.16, 9.29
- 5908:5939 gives 0.49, 13.4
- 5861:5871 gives 0.13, 13.5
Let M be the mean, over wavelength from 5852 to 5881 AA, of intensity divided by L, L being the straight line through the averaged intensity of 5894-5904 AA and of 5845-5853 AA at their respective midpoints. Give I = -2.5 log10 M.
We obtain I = -0.07 mag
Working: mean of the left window 13.3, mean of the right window 11.3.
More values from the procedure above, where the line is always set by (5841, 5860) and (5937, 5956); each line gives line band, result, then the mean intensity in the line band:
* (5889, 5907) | 0.250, 10.8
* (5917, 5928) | -0.001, 13.6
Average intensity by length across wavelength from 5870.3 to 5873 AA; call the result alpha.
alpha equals 13.5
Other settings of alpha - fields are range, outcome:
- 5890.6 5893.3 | 9.07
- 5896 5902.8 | 11.8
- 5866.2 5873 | 13.5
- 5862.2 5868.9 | 13.3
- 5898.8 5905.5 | 13.4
